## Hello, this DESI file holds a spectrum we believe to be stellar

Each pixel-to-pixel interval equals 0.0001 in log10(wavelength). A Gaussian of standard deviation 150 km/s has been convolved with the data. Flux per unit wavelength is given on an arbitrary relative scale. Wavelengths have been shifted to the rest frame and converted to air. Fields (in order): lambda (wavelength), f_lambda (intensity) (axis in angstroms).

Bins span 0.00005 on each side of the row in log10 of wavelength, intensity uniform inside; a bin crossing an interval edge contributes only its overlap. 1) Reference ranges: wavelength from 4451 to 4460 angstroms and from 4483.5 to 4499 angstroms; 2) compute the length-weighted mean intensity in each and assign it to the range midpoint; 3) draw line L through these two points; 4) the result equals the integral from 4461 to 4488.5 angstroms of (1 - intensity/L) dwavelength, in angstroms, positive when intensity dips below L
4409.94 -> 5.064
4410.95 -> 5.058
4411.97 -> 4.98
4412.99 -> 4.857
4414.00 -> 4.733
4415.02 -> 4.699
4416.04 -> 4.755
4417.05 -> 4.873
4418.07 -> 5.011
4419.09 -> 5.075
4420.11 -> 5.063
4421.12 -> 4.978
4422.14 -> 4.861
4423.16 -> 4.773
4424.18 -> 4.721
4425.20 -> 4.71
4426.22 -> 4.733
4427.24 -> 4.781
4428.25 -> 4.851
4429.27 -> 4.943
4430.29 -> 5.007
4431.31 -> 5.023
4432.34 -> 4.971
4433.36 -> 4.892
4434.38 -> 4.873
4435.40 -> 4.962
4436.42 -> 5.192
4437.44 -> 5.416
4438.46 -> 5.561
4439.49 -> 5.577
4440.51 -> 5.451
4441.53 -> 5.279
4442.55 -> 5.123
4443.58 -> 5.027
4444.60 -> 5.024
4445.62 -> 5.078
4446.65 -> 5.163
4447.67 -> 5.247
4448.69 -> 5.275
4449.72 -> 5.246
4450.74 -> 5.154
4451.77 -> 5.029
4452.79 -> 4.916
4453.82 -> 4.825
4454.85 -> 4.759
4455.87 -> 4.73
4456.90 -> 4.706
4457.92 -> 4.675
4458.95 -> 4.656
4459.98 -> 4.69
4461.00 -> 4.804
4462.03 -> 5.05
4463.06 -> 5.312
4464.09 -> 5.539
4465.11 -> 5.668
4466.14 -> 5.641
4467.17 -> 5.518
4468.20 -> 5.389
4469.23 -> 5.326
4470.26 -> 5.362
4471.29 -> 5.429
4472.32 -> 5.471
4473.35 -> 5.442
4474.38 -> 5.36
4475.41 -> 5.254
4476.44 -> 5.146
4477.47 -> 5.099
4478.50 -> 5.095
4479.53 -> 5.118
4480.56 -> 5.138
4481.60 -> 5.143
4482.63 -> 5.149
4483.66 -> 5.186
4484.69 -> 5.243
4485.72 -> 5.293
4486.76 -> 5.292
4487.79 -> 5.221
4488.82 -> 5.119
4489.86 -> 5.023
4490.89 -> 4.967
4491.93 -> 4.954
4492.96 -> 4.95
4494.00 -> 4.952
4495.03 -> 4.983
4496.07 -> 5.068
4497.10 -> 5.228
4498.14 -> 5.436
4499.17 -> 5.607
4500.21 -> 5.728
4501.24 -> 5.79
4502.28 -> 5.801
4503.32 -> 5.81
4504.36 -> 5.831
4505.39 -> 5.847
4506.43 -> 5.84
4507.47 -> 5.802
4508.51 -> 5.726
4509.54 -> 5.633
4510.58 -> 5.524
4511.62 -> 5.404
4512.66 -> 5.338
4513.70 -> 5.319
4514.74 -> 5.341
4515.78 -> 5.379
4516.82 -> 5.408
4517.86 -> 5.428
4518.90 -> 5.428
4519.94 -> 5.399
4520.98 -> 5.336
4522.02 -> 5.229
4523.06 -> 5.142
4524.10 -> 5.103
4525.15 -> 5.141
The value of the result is -1.8 angstroms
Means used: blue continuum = 4.79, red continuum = 5.14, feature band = 5.29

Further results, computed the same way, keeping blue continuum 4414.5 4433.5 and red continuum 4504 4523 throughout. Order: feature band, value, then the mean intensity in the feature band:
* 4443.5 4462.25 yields 0.5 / 4.95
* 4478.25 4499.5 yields 0.7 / 5.15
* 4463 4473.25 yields -0.6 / 5.47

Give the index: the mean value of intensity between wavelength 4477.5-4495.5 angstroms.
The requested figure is 5.11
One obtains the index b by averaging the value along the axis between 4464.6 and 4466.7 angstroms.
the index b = 5.65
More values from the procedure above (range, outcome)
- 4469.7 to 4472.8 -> 5.42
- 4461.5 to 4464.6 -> 5.29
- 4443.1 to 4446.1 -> 5.05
